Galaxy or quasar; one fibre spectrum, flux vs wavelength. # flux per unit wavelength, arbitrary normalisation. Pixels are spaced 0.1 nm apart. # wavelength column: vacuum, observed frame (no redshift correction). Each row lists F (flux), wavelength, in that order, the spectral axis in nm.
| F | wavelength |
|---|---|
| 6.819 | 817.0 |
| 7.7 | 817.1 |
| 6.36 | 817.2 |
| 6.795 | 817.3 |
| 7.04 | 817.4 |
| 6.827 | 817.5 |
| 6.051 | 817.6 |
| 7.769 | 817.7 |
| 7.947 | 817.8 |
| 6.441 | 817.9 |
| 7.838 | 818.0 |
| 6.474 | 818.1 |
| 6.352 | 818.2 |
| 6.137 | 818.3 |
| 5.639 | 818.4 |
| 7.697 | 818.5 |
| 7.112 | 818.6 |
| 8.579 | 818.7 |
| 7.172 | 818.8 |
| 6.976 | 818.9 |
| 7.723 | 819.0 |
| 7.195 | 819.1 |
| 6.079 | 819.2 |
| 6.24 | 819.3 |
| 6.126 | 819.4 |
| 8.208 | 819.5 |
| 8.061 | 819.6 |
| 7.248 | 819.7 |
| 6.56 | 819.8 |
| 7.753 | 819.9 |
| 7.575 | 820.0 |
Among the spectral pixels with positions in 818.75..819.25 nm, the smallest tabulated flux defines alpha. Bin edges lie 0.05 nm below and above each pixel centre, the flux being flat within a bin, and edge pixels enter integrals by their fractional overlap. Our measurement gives 6.079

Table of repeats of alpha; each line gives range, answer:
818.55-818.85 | 7.112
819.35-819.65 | 6.126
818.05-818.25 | 6.352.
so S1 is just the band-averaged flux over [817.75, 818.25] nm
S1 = 7.01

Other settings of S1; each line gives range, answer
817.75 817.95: 7.19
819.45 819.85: 7.52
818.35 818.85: 7.24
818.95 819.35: 6.81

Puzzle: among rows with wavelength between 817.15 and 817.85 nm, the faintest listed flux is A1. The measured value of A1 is 6.051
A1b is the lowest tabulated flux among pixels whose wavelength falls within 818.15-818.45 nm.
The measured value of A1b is 5.639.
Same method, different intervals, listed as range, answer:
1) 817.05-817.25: 6.36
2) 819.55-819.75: 7.248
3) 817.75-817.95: 6.441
